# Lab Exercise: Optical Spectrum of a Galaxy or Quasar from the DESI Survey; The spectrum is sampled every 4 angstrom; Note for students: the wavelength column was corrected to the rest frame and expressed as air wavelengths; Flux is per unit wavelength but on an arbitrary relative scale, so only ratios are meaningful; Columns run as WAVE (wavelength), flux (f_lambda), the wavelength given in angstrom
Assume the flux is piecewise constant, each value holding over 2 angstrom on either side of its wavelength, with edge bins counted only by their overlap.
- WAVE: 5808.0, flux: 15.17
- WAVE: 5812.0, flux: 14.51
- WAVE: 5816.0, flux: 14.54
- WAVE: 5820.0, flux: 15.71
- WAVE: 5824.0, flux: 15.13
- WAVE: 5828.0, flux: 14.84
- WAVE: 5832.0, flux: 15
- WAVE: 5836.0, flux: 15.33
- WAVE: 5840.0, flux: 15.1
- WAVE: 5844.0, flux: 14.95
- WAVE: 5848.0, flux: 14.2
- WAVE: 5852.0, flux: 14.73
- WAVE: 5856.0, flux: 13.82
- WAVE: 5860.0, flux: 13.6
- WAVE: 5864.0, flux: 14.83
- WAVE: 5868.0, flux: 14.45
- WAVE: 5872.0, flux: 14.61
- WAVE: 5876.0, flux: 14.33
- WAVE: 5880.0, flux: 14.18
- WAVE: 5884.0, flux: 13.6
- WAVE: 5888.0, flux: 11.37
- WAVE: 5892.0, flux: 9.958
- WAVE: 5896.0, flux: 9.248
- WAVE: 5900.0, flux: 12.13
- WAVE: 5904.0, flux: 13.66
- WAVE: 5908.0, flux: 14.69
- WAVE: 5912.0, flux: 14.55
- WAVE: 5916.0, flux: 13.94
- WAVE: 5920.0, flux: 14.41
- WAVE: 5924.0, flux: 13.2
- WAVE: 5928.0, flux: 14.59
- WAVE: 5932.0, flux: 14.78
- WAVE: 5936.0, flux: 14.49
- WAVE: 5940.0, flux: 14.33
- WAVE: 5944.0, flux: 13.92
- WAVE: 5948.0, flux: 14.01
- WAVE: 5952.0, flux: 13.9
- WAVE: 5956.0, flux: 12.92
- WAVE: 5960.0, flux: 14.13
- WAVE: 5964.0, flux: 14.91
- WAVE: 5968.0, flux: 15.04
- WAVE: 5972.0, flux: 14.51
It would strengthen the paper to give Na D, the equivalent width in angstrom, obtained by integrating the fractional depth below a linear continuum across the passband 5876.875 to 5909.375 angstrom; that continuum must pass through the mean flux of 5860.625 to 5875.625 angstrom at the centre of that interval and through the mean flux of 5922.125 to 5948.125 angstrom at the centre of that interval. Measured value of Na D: 4.5 angstrom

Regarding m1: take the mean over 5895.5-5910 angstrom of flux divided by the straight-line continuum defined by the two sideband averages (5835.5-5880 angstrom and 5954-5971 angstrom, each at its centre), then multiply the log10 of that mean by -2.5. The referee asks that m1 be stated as 0.13 mag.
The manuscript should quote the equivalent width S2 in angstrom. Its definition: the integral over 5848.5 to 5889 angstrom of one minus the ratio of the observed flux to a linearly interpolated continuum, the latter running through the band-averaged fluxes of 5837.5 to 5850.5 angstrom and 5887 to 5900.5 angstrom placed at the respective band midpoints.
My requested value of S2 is -4.7 angstrom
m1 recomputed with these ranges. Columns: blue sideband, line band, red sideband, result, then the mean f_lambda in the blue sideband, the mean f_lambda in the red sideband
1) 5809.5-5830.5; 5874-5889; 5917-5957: 0.077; 15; 14.1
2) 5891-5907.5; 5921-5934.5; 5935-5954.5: -0.083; 11.6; 14.1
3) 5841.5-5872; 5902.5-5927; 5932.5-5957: 0.003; 14.4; 14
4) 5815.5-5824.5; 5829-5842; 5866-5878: -0.009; 15.2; 14.5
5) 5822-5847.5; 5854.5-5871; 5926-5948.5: 0.047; 15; 14.4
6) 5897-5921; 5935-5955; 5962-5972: 0.028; 13.7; 14.9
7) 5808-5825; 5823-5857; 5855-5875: -0.012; 15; 14.3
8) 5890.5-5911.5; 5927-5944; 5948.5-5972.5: -0.088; 12.2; 14.2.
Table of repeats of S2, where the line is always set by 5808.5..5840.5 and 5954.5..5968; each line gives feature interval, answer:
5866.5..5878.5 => 0.2 angstrom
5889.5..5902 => 3.5 angstrom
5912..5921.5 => 0.1 angstrom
